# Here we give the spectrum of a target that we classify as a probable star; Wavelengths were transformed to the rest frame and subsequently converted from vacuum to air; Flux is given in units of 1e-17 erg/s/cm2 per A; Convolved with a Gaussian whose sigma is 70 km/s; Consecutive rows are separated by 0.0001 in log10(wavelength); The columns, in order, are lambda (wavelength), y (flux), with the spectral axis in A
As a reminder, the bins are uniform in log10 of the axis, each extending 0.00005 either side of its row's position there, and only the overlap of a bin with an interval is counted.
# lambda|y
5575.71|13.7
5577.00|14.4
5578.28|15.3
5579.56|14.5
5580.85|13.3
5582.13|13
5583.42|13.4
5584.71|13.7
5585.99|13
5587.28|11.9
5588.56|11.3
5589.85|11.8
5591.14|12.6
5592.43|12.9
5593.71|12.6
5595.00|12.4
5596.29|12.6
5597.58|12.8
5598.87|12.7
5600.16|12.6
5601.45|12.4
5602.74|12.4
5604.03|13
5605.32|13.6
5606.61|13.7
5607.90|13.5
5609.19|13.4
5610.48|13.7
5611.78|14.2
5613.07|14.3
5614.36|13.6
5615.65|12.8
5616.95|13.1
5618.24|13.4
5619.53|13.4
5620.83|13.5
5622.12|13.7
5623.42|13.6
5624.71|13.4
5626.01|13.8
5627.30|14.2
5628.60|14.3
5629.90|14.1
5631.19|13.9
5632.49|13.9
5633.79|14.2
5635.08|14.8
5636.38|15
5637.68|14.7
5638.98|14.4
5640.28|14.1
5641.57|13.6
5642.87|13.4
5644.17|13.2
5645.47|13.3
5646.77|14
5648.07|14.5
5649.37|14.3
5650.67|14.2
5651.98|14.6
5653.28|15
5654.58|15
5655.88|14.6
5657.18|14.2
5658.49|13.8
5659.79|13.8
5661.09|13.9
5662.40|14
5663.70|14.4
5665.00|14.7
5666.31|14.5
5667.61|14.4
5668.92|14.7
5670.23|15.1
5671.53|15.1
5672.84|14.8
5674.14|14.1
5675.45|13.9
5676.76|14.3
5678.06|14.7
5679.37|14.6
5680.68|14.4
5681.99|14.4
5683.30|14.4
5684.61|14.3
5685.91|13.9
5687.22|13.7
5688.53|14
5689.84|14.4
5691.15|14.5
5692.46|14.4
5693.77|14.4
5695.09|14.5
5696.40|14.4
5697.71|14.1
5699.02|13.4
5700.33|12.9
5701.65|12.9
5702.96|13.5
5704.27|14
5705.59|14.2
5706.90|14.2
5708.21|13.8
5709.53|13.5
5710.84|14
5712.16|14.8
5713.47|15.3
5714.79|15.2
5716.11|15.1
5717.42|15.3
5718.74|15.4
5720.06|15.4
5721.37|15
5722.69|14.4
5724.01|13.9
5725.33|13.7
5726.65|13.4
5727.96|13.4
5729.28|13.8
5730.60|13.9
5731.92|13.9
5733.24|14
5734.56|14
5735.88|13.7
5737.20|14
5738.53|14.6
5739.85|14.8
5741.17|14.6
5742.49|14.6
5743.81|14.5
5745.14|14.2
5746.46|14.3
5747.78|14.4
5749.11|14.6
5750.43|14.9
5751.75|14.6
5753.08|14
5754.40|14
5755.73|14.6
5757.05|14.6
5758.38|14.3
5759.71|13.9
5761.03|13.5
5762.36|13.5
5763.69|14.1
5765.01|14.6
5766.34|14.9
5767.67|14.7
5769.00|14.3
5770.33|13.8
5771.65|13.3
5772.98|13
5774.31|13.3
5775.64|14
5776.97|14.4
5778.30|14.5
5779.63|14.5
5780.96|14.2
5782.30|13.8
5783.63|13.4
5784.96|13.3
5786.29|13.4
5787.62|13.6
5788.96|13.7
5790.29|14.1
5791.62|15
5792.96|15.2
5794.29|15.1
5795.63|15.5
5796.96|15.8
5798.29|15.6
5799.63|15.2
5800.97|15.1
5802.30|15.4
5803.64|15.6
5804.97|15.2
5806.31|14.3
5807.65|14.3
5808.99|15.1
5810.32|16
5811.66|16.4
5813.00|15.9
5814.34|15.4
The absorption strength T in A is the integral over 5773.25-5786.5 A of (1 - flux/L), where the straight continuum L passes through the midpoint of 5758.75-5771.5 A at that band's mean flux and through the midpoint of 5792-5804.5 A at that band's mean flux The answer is 0.7 A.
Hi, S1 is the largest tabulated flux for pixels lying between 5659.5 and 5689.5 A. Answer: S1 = 15.1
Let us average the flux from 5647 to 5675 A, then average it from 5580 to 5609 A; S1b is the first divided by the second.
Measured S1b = 1.1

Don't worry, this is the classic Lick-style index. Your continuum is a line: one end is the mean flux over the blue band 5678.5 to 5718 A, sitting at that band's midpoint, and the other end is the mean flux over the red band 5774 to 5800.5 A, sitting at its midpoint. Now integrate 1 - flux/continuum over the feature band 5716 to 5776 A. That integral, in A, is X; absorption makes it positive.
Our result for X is 0.4 A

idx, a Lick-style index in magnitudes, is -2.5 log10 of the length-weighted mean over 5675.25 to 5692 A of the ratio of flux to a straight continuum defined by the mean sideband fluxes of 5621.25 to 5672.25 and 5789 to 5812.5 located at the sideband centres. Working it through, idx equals 0.01 mag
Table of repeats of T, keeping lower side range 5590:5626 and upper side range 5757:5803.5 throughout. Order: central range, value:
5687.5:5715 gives -0.6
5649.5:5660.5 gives -0.7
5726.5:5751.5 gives -0.3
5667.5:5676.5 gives -0.7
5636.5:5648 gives -0.5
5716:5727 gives -0.6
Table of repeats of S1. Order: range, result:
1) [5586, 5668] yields 15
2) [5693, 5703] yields 14.5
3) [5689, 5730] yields 15.4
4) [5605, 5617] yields 14.3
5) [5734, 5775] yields 14.9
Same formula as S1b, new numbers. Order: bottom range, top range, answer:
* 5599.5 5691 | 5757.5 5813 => 1.03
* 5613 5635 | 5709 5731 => 1.05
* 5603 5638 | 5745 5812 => 1.05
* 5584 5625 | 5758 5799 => 1.09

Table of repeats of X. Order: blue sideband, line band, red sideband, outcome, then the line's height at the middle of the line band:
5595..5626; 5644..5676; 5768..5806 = -1.78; 13.6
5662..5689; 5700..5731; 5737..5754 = 0.48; 14.4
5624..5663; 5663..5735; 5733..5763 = -0.36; 14.2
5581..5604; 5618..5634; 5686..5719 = -0.85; 13.1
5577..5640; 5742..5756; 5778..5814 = 0.03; 14.5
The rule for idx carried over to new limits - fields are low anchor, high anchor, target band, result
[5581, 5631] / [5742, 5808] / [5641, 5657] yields -0.05 mag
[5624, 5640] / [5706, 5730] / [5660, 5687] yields -0.01 mag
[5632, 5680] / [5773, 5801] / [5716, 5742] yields 0.00 mag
